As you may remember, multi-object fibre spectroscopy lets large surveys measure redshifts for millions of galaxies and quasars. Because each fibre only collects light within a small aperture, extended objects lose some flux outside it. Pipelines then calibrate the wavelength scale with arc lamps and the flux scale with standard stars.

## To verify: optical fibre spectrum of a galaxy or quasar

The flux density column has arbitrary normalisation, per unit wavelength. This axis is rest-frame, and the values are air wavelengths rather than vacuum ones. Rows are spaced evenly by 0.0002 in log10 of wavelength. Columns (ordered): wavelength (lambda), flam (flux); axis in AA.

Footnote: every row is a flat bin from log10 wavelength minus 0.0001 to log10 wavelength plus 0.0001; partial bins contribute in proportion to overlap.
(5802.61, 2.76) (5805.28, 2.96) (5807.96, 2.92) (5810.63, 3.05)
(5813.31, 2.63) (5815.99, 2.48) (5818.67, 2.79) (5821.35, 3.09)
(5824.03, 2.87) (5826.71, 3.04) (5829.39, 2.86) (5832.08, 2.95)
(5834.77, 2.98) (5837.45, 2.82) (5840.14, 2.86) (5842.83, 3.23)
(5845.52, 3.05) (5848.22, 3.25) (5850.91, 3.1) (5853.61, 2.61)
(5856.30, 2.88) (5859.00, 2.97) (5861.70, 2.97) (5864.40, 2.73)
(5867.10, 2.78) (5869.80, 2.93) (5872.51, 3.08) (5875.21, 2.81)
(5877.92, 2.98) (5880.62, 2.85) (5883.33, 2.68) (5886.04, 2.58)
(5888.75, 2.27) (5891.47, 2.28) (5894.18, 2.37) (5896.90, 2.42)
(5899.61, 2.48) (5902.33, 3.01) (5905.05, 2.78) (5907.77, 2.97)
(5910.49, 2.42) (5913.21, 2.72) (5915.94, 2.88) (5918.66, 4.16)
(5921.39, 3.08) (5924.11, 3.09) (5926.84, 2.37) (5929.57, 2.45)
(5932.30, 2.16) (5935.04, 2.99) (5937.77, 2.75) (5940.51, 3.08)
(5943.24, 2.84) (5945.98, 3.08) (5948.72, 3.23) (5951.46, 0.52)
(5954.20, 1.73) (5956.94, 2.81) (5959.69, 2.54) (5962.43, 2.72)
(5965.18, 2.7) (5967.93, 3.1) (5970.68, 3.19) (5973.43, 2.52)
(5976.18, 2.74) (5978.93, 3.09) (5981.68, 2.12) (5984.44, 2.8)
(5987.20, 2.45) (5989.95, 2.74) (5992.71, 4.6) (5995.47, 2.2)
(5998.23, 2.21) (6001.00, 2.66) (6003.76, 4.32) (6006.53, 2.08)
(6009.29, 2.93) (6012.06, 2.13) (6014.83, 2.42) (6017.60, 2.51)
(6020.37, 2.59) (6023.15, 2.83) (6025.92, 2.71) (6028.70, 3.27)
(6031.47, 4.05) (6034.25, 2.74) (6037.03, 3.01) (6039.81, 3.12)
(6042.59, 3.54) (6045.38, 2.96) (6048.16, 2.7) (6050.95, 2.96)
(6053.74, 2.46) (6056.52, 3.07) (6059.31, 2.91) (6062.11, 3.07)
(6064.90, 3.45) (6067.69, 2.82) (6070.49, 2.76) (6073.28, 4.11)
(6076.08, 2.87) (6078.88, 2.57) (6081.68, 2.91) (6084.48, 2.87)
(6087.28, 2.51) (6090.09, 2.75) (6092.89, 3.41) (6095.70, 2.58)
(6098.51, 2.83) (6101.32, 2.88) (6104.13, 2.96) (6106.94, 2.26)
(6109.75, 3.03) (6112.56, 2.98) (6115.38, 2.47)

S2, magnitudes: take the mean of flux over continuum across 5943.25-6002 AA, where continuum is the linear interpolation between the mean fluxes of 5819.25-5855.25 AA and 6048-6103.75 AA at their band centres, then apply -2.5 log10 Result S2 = 0.112 mag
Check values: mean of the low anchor 2.97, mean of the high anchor 2.93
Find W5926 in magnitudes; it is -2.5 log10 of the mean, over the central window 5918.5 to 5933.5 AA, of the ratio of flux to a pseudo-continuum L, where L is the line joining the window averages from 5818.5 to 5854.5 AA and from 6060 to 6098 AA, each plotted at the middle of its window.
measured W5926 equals 0.07 mag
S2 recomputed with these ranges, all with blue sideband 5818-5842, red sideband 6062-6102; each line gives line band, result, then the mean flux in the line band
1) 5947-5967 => 0.24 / 2.35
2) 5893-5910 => 0.11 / 2.66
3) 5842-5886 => 0.01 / 2.92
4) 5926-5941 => 0.13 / 2.62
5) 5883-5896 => 0.21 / 2.41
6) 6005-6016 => 0.22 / 2.41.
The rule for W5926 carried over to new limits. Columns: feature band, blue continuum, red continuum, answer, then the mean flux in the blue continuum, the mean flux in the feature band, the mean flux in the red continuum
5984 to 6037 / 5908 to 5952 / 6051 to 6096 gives 0.01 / 2.79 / 2.86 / 2.95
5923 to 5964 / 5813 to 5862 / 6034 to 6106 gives 0.15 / 2.92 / 2.55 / 2.95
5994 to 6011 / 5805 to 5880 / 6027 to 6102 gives 0.09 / 2.92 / 2.73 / 3.01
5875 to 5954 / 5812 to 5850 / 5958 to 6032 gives 0.07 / 2.92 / 2.68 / 2.81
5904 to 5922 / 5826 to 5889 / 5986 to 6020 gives -0.06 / 2.89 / 3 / 2.77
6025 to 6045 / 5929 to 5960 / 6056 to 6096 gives -0.13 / 2.52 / 3.2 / 2.99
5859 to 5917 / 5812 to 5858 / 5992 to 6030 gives 0.06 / 2.91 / 2.72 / 2.79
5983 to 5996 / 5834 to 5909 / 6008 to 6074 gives -0.03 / 2.81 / 3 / 2.95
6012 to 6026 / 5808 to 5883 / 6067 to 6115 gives 0.13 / 2.91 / 2.55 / 2.88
